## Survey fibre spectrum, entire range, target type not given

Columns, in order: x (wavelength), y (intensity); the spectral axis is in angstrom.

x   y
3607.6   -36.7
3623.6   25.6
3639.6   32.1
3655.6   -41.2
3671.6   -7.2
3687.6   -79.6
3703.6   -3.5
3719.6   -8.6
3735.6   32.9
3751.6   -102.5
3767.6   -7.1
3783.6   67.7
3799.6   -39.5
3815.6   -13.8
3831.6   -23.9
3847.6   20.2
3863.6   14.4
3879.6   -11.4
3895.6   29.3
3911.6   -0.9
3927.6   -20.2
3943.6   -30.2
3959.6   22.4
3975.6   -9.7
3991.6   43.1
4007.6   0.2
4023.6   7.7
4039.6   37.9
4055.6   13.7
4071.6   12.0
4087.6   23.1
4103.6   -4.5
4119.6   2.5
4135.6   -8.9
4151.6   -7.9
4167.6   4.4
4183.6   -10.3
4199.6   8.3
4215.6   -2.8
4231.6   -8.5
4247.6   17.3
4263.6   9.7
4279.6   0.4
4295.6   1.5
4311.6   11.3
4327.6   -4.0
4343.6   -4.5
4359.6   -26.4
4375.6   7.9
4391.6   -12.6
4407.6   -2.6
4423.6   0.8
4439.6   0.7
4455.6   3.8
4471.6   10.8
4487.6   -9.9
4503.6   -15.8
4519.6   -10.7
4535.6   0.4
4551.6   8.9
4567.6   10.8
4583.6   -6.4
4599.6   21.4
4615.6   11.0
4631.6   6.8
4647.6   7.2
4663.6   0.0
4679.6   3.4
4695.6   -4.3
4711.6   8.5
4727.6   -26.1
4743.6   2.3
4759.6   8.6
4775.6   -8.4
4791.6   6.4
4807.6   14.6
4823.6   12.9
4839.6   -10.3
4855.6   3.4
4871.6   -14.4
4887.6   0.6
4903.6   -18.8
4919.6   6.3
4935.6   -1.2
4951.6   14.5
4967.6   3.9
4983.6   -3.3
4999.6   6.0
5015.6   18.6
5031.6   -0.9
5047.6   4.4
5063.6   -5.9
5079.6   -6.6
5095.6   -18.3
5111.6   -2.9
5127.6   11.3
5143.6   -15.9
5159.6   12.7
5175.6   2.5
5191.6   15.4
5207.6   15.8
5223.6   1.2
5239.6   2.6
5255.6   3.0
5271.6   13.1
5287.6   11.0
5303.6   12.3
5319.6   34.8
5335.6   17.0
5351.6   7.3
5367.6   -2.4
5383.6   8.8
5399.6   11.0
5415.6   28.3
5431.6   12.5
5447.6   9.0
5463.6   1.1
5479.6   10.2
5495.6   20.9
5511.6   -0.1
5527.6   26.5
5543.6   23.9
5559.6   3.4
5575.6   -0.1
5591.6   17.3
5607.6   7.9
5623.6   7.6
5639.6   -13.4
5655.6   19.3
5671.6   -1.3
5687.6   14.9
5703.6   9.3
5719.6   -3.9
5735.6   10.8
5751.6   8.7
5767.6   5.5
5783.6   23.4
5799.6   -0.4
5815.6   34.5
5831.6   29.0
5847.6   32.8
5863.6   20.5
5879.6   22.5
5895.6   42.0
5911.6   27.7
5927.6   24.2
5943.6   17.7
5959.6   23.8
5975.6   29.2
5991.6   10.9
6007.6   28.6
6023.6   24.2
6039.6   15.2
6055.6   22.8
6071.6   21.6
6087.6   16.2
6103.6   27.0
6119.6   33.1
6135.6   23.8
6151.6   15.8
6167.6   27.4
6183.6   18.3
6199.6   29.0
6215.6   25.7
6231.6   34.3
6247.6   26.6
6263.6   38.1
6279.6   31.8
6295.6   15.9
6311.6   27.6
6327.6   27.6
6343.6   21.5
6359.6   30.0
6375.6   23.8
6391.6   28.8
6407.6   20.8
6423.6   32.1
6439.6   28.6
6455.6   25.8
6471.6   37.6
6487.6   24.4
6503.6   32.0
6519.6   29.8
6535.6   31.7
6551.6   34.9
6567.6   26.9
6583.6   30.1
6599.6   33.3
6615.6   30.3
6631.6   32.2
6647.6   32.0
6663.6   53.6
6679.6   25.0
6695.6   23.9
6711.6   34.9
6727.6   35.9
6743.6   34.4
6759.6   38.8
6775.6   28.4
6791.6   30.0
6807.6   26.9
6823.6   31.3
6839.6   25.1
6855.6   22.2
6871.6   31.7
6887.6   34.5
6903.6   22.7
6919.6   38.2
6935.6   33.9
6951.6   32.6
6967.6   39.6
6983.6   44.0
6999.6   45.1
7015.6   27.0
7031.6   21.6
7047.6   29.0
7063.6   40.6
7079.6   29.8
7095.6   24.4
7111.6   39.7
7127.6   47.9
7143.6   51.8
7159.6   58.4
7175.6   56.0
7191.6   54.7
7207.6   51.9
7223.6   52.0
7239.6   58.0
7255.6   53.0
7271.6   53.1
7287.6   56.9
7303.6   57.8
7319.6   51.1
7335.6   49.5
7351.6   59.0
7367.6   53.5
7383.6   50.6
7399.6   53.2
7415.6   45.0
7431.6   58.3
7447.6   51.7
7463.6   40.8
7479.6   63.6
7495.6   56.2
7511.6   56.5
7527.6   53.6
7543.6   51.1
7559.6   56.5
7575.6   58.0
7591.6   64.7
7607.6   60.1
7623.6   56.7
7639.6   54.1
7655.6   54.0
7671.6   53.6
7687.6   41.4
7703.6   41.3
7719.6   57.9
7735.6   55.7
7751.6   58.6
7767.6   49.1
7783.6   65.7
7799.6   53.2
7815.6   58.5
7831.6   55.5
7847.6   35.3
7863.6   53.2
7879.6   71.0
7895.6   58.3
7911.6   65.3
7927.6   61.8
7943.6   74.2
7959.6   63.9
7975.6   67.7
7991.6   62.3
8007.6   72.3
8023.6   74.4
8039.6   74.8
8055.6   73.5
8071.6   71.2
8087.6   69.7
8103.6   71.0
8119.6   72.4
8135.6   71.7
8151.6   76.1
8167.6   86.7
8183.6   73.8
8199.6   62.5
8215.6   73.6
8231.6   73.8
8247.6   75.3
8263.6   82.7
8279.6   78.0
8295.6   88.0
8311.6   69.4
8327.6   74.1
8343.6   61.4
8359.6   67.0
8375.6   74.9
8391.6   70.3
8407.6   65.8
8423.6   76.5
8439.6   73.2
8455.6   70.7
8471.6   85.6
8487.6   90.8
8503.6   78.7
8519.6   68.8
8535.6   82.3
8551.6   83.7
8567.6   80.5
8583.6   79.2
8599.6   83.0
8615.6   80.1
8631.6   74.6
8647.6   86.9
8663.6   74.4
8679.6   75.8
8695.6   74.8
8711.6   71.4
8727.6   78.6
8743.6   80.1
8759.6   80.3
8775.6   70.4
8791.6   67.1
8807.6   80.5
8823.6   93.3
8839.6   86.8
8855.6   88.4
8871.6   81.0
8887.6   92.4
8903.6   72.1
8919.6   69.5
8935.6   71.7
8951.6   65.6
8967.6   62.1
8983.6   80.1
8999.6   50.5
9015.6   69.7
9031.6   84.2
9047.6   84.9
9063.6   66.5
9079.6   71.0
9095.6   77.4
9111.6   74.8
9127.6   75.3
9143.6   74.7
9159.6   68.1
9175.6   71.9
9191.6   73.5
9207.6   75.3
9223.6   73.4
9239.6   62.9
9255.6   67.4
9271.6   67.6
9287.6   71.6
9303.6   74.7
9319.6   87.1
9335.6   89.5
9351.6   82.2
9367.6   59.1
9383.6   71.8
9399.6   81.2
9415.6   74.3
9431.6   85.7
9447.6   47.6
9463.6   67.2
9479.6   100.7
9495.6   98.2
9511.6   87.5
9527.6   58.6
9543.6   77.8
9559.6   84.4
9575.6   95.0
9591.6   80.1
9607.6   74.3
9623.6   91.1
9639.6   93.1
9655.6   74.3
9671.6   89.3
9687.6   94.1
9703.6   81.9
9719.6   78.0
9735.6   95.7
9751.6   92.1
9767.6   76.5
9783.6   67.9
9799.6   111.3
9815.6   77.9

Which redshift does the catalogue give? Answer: 0.79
